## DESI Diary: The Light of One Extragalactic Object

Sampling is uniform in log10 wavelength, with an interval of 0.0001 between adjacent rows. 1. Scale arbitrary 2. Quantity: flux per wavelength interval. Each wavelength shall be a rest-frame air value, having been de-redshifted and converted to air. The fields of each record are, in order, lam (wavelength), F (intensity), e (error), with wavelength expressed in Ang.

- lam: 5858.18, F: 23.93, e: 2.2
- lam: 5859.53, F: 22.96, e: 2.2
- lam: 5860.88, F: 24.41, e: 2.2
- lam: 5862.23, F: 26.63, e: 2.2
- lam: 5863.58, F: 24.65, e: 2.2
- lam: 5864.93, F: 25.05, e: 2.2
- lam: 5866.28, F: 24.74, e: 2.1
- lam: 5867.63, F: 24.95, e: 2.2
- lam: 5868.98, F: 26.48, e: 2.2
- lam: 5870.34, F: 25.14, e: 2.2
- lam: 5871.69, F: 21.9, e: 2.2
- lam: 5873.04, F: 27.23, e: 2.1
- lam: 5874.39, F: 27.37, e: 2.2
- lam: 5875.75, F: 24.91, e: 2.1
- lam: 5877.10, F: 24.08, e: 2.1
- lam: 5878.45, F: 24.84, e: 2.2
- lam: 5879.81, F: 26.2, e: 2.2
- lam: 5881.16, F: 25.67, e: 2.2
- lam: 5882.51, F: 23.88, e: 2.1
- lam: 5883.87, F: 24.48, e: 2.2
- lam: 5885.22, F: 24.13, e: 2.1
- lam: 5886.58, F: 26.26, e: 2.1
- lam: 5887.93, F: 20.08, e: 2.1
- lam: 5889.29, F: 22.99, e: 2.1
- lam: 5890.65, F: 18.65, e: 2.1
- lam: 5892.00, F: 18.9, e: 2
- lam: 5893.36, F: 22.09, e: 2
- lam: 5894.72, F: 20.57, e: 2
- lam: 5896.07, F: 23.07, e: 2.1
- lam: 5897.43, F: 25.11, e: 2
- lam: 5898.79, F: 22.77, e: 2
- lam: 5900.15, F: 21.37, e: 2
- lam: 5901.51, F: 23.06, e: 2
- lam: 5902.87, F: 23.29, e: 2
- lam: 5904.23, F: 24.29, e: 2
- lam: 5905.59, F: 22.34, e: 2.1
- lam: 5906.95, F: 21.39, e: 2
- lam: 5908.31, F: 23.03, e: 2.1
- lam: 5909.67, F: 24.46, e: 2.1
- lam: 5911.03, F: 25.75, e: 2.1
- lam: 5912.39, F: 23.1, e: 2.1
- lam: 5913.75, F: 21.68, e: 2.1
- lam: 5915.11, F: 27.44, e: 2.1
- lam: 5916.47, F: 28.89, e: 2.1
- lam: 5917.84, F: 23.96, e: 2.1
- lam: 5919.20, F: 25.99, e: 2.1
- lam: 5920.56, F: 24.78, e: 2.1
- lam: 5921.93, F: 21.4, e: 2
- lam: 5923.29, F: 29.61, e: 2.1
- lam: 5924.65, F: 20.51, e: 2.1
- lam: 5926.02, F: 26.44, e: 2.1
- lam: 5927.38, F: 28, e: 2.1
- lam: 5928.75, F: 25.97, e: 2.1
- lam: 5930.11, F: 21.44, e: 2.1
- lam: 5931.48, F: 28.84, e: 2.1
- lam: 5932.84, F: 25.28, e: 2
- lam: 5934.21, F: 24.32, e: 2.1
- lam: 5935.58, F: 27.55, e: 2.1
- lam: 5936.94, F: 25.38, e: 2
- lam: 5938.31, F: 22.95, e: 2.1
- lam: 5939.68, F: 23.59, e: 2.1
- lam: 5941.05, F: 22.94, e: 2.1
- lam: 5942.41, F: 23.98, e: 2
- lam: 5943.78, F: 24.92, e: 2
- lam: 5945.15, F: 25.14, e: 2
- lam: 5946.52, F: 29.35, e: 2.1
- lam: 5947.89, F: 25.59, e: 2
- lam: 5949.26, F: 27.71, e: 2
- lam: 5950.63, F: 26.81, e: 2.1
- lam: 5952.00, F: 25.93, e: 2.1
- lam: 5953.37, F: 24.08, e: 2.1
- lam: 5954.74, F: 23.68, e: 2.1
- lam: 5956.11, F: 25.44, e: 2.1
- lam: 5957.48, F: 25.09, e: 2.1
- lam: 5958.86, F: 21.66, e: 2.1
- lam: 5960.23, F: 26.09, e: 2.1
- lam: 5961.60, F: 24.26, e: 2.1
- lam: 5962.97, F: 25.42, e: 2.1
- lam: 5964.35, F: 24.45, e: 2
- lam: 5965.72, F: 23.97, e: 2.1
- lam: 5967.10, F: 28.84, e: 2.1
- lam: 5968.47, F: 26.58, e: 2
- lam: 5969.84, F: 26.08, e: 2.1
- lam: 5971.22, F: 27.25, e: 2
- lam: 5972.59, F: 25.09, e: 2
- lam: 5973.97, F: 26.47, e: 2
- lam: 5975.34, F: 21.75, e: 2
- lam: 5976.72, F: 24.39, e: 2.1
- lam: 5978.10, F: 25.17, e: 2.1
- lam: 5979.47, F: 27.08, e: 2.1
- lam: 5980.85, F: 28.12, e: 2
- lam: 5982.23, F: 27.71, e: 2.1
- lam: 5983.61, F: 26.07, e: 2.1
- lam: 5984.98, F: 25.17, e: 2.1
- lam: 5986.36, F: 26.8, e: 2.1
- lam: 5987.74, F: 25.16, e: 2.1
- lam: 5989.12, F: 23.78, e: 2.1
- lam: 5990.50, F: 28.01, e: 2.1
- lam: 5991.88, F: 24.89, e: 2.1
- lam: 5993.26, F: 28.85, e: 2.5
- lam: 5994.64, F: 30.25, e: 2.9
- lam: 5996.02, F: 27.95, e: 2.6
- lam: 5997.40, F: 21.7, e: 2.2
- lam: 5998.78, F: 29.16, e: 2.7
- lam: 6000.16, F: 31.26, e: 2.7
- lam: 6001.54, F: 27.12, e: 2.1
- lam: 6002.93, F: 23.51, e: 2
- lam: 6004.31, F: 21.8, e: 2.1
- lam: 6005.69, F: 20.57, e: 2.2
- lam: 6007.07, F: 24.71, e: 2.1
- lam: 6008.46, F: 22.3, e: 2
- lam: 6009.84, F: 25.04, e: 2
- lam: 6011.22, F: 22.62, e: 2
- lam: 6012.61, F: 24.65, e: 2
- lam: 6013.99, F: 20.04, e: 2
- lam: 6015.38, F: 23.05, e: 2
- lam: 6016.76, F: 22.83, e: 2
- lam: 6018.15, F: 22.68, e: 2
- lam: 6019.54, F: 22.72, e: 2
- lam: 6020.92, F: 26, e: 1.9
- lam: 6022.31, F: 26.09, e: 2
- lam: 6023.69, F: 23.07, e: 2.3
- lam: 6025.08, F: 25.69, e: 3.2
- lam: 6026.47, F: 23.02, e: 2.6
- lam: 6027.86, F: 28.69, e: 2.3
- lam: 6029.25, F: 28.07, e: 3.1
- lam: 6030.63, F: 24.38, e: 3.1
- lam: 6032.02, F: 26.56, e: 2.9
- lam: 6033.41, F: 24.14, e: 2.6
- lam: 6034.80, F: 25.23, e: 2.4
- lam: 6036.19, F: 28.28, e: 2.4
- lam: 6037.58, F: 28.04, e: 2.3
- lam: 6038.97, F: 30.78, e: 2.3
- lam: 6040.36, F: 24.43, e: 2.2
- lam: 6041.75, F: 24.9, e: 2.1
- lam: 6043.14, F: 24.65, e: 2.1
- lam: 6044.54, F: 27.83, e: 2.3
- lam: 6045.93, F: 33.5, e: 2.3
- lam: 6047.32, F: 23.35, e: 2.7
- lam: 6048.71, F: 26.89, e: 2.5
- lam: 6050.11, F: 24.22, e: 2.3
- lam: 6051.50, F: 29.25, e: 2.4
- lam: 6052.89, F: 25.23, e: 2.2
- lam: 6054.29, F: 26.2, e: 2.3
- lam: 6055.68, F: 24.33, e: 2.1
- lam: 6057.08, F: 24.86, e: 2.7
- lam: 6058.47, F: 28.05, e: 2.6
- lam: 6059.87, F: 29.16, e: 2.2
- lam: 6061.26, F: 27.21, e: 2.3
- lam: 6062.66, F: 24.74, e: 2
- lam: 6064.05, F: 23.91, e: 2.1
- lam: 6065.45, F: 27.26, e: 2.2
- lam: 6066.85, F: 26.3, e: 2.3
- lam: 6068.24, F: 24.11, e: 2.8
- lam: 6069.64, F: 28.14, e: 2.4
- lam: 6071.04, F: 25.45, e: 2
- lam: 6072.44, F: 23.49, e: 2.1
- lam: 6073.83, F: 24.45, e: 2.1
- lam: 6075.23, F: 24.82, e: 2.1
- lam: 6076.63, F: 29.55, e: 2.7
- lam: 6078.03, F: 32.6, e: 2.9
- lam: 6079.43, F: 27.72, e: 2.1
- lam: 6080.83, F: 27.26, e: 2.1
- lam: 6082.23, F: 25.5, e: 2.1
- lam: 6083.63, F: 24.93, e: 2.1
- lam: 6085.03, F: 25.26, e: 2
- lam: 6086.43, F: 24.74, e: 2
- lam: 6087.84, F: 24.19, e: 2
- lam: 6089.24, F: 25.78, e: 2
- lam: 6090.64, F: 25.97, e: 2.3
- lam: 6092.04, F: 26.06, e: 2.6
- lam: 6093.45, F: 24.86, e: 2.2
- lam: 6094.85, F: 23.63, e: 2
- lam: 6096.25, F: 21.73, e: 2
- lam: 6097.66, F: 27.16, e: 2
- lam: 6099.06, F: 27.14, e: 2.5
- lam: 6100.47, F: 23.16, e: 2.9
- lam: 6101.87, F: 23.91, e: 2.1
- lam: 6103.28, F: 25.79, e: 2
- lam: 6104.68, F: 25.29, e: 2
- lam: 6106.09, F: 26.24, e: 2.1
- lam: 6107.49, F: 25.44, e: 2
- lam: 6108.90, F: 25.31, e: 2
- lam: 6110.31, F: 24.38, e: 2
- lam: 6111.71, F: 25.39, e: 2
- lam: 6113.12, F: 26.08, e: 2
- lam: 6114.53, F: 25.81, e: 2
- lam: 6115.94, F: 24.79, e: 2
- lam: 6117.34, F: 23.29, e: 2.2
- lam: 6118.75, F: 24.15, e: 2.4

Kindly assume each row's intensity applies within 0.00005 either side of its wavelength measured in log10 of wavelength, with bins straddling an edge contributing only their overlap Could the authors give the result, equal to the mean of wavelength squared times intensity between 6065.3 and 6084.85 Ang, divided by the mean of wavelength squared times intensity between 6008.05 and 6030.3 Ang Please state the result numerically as 1.12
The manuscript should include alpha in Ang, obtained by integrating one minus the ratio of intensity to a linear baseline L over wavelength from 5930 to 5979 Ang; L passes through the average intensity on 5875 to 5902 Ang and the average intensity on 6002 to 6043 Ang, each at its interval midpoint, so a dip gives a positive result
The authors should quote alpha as -2.8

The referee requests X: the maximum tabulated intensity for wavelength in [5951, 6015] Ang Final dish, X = 31.26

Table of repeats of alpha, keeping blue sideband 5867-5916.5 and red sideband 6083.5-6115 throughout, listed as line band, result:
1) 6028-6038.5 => -0.8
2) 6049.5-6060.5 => -0.7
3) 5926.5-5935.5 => -0.7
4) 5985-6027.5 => -0.6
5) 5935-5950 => -0.8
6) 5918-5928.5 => -0.5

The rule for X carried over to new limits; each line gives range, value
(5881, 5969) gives 29.61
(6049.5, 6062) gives 29.25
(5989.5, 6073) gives 33.5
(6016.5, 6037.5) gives 28.69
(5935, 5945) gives 27.55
